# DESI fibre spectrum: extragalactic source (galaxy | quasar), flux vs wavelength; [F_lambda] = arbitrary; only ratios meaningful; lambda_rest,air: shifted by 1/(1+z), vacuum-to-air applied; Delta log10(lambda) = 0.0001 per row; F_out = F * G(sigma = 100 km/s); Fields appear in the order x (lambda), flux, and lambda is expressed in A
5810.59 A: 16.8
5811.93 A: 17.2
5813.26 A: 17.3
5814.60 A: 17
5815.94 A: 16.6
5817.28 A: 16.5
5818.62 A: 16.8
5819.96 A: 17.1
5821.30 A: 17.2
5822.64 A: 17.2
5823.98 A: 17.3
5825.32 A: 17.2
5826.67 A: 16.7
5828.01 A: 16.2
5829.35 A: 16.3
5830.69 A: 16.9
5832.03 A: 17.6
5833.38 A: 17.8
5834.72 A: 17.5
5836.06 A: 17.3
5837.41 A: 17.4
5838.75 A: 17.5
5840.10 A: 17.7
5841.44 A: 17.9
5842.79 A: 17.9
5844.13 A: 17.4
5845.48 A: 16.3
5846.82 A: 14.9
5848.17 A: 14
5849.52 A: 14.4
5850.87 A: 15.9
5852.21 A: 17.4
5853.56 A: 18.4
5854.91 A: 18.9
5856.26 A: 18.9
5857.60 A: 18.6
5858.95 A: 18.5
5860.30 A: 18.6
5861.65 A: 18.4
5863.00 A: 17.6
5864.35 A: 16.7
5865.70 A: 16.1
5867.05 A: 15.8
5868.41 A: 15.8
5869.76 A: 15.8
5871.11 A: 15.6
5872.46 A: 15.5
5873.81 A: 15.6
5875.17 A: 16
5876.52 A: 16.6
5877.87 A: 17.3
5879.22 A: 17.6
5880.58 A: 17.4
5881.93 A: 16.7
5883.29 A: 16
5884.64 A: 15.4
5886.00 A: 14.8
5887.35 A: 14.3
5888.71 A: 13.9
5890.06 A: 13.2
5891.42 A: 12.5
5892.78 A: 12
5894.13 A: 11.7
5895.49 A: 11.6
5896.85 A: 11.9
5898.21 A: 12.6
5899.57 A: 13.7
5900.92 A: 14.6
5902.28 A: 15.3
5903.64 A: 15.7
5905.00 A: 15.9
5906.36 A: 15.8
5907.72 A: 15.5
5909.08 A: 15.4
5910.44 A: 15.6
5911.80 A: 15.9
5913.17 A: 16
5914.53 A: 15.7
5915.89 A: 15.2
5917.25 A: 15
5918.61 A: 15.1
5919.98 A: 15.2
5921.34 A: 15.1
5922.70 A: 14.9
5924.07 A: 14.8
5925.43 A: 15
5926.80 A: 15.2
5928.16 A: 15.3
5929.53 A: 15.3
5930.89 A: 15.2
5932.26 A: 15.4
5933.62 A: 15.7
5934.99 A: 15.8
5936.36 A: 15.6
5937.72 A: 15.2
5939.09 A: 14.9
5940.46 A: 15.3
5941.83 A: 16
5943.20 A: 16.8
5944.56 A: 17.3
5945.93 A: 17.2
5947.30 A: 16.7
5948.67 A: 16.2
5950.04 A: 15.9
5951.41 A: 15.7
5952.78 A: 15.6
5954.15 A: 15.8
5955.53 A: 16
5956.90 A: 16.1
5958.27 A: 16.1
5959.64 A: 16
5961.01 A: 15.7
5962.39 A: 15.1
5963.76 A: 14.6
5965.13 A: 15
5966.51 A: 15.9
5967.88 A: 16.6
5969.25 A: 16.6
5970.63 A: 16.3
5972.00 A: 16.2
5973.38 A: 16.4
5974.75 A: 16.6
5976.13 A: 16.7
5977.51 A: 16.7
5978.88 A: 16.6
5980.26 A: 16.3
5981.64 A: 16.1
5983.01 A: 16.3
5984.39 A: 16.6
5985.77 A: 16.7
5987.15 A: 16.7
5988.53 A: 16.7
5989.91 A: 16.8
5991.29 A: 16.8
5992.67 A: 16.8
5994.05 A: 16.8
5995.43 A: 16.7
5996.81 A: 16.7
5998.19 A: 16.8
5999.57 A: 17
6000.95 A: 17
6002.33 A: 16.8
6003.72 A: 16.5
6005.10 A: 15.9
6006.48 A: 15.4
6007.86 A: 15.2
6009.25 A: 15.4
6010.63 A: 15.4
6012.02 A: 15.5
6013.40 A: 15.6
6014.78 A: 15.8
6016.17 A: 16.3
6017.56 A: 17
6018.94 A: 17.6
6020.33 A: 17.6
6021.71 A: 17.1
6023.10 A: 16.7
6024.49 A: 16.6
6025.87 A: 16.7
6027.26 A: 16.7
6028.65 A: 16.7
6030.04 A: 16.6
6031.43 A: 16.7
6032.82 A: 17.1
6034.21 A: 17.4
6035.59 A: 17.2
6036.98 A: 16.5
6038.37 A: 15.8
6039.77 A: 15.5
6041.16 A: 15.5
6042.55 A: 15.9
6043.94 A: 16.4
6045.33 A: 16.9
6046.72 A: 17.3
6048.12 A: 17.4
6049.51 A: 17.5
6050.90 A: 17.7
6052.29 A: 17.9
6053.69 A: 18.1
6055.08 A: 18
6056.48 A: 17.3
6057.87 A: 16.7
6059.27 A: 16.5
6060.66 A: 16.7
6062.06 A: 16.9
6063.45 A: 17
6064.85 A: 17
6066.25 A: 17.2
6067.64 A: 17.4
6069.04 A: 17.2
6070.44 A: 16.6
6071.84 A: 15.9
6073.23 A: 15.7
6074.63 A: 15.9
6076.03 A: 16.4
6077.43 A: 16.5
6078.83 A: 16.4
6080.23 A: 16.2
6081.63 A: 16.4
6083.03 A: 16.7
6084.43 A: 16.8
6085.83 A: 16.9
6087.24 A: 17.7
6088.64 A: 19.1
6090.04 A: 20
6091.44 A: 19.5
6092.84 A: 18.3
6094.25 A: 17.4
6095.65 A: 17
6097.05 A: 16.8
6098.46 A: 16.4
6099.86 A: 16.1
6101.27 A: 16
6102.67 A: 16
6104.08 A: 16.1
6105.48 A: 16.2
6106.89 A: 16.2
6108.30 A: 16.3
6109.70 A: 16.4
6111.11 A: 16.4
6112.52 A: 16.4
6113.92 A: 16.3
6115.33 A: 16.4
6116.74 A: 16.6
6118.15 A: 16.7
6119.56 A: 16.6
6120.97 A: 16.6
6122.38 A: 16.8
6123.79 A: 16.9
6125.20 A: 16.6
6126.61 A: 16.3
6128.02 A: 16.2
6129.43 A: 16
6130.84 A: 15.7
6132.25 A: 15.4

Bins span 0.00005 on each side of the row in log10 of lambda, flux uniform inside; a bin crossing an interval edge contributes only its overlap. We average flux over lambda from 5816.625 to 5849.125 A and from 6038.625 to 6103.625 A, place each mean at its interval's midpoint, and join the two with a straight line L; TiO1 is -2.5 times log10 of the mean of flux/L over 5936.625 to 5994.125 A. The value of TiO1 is 0.049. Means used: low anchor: 16.9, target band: 16.2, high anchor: 17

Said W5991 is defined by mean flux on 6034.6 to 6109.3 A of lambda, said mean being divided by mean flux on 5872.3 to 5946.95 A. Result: 1.11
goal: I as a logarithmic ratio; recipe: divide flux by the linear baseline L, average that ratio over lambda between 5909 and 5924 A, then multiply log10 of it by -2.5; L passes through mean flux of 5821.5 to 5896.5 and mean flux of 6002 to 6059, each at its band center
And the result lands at 0.074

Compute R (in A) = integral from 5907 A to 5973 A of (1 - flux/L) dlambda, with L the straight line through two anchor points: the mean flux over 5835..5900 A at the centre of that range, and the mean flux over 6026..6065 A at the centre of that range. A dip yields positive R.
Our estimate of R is 2.7 A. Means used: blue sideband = 16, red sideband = 16.9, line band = 15.7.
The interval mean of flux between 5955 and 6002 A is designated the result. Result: 16.4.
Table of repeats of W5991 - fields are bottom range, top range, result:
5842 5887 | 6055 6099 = 1.02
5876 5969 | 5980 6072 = 1.09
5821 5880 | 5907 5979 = 0.93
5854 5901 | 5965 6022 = 1.05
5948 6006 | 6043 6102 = 1.05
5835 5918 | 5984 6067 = 1.05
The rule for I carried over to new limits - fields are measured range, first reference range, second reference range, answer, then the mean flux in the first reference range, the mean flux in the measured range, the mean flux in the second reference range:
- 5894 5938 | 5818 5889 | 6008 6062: 0.12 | 16.8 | 14.9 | 16.7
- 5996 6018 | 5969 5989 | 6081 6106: 0.03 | 16.5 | 16.1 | 17.2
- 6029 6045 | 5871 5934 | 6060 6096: 0.01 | 15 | 16.4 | 17.1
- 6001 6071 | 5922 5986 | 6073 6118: -0.02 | 15.9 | 16.7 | 16.8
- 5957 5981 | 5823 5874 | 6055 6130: 0.05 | 17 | 16.1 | 16.8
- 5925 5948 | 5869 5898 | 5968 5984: 0.00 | 14.8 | 15.8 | 16.4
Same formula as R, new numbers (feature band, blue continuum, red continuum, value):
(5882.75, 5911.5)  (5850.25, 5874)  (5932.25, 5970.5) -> 4.3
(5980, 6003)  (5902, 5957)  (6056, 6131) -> -0.9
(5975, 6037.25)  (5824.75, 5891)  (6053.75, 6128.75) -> 0.7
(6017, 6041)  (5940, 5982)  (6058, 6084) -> -0.5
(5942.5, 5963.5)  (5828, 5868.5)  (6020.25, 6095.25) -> 1.2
